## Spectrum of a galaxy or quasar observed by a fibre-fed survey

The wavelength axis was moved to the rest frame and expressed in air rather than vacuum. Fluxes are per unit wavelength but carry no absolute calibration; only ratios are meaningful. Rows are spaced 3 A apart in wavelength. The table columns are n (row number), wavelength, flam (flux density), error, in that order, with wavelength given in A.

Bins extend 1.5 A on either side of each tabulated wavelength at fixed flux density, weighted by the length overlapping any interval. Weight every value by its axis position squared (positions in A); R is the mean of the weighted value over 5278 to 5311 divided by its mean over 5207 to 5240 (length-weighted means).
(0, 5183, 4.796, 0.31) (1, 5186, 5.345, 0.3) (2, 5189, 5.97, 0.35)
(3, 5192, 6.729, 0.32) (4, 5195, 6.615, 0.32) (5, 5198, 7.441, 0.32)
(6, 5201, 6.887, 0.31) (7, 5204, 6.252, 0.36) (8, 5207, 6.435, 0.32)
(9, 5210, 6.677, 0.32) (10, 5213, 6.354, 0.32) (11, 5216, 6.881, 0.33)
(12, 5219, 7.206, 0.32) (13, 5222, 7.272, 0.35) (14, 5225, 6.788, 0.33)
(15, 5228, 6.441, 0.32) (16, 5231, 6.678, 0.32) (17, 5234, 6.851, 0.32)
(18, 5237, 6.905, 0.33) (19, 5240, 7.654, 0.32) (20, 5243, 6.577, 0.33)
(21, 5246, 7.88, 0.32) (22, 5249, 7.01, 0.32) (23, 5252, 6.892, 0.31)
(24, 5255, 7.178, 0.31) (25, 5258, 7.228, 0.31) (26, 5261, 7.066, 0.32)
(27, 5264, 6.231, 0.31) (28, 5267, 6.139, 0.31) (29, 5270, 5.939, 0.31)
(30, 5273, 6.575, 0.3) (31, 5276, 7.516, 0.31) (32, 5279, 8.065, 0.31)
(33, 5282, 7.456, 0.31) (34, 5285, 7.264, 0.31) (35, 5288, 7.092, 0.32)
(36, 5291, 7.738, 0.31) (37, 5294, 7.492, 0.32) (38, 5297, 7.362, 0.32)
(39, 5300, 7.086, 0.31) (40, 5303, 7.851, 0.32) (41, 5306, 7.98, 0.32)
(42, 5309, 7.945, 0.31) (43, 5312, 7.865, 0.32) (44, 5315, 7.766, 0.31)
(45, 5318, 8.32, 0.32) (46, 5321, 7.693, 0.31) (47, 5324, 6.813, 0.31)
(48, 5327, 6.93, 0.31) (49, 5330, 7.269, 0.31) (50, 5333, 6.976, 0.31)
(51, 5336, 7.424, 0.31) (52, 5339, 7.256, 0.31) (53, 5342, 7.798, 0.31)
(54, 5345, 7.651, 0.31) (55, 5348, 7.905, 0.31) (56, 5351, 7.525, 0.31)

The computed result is 1.14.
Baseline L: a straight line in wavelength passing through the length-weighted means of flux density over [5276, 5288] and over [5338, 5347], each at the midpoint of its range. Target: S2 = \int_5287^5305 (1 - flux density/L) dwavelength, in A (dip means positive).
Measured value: 0.2 A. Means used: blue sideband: 7.52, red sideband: 7.6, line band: 7.46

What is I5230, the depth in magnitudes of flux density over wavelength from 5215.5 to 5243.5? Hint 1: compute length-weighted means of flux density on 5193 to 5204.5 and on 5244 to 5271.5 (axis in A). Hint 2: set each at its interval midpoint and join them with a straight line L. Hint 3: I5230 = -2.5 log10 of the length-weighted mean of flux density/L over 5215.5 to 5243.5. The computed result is -0.016 mag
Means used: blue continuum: 6.84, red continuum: 6.84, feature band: 6.94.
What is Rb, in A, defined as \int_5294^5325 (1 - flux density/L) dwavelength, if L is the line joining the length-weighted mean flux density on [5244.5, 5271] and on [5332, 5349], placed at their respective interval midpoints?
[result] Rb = -1.8 A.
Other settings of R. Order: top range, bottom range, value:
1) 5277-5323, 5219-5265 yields 1.12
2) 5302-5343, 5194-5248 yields 1.14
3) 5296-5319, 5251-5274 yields 1.19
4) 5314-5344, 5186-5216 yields 1.19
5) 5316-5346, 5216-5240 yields 1.11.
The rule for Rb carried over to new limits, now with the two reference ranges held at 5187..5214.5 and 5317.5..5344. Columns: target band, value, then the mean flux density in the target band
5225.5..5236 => 0.1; 6.68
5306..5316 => -0.9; 7.88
